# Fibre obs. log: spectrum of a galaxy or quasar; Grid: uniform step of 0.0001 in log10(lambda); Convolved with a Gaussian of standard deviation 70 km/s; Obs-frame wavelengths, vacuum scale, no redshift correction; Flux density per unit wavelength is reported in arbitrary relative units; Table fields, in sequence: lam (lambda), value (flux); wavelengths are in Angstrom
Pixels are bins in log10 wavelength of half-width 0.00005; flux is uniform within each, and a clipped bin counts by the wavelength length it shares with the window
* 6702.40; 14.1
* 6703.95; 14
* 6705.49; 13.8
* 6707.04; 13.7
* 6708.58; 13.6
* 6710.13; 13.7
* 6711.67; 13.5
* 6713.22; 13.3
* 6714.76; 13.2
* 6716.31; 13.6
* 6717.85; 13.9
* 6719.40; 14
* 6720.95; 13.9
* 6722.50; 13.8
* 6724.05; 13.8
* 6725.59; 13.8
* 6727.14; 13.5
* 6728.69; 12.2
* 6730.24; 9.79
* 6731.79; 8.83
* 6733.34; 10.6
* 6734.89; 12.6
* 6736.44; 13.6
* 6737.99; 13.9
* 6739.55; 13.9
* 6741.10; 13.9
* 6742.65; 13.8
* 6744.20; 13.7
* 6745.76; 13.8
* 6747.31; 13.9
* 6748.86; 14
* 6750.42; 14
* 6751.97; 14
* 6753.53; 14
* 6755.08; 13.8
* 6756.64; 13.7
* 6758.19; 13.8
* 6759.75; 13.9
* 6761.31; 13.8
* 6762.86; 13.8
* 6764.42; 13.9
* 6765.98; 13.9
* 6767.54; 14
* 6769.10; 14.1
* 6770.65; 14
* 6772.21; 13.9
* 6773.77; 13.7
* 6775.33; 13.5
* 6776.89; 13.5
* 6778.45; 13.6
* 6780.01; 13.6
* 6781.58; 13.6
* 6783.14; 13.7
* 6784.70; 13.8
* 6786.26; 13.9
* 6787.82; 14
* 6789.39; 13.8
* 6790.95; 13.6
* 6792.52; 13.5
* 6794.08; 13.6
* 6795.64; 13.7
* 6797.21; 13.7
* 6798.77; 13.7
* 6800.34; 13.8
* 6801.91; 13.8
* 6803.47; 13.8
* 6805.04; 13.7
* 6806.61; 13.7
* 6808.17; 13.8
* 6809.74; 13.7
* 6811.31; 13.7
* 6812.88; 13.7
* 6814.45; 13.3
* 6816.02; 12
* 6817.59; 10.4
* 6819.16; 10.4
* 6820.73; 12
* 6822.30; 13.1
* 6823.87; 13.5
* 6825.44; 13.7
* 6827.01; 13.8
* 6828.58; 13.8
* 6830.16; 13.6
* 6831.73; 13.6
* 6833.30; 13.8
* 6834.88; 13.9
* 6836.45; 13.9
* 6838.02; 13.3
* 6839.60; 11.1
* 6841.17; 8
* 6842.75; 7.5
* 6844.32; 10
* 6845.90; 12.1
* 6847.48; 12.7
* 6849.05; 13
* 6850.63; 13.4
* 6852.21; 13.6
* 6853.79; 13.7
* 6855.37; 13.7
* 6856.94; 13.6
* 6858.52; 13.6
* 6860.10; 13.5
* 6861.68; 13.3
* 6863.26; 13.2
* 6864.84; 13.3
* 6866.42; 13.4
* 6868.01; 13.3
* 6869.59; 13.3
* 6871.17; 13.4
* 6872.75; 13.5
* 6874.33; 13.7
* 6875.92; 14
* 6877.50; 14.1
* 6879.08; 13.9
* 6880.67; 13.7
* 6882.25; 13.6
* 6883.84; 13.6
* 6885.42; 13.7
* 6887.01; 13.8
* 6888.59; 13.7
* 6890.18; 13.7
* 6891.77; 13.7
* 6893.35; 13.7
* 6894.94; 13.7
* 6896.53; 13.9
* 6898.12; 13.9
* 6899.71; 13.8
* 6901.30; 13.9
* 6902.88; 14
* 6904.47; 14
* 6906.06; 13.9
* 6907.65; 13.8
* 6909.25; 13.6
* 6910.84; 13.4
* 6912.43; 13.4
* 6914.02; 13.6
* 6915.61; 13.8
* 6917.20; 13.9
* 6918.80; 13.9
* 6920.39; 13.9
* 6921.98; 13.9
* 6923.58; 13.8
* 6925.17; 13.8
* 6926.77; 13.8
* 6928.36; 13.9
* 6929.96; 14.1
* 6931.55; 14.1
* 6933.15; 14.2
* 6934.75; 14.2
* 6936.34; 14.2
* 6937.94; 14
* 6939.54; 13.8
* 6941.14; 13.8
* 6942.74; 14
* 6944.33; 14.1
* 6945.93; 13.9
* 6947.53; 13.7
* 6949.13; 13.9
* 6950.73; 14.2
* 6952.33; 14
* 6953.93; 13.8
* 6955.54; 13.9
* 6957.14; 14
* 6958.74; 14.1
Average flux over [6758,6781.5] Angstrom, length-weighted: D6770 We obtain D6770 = 13.8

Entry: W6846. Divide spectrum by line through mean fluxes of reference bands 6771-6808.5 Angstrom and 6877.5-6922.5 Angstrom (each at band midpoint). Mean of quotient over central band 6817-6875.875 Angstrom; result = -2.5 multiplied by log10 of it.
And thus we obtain 0.08 mag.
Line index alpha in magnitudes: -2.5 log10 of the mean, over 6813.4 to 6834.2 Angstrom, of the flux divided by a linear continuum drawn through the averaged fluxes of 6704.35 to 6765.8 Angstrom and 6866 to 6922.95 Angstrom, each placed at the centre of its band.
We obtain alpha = 0.059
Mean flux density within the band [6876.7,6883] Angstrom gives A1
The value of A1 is 13.8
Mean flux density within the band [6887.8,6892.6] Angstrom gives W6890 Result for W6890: 13.7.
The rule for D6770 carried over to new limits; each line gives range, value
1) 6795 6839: 13.3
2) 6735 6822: 13.6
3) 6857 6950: 13.8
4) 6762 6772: 14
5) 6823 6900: 13.2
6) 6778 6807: 13.7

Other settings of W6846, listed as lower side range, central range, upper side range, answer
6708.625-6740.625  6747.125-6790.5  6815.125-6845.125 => -0.10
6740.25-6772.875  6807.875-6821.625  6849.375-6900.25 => 0.10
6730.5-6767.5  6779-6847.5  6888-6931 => 0.05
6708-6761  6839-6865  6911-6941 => 0.12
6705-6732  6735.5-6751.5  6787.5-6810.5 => -0.04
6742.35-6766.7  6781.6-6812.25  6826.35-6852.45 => -0.05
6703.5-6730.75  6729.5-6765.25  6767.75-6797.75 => 0.02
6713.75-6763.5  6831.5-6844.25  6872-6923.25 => 0.16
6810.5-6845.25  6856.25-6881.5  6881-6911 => -0.03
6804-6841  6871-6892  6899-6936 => -0.01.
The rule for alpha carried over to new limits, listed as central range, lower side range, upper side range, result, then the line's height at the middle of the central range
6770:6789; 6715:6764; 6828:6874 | -0.05 mag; 13.2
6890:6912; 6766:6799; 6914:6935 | 0.01 mag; 13.9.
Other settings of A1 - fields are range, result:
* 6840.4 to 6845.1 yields 8.5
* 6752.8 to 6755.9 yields 13.9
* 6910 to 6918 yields 13.6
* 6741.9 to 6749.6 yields 13.8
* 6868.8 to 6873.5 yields 13.4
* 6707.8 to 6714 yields 13.5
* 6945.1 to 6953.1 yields 13.9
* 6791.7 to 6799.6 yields 13.6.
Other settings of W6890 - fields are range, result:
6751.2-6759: 13.9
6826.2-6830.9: 13.7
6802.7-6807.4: 13.7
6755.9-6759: 13.8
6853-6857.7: 13.7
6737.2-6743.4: 13.9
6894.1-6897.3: 13.8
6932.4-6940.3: 14.1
